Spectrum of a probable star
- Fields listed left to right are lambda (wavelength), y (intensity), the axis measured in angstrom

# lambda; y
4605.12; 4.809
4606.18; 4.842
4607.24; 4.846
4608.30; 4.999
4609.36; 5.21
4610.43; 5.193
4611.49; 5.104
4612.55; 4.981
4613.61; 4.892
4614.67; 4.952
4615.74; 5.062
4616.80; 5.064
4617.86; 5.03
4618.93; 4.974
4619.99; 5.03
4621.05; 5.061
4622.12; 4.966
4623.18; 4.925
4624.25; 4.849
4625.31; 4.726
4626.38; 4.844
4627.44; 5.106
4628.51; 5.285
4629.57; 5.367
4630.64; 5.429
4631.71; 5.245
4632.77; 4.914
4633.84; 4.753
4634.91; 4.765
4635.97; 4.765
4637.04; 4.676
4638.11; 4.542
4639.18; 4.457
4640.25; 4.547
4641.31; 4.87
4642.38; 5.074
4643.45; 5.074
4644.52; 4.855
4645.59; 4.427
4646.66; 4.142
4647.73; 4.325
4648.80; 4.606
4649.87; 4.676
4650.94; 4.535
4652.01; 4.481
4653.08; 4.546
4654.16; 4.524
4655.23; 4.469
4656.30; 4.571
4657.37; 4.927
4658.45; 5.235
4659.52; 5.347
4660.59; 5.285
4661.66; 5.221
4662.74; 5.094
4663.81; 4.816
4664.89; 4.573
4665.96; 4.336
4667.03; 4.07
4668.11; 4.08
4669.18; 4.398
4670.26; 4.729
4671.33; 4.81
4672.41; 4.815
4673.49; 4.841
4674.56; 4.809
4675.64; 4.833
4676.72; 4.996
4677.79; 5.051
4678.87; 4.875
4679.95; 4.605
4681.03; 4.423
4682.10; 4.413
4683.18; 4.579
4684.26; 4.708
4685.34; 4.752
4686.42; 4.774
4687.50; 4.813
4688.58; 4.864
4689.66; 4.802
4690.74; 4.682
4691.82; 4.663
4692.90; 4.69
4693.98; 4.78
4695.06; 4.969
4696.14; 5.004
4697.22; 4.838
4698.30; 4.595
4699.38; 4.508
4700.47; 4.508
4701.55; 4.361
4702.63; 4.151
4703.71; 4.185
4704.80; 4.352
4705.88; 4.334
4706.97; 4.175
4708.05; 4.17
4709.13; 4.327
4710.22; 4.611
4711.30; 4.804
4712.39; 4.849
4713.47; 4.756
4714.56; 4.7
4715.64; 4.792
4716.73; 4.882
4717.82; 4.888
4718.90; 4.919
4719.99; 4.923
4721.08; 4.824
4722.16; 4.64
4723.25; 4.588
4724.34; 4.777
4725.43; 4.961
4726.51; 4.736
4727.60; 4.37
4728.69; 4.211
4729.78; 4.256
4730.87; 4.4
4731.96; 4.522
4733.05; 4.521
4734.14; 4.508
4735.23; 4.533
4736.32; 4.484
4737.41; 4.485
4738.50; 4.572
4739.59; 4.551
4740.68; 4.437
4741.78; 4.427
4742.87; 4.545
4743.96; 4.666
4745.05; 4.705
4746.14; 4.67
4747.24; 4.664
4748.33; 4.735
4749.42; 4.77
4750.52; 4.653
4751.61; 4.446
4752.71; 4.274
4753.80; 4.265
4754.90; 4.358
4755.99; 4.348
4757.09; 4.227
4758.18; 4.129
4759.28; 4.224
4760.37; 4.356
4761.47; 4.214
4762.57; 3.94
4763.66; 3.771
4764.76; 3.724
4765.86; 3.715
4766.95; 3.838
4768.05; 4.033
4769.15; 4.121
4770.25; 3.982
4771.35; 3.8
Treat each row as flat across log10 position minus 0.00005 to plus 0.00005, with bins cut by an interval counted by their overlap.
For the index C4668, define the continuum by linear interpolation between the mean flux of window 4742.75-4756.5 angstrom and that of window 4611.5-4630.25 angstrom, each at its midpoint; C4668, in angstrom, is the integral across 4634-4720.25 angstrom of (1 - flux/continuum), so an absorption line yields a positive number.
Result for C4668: 2.4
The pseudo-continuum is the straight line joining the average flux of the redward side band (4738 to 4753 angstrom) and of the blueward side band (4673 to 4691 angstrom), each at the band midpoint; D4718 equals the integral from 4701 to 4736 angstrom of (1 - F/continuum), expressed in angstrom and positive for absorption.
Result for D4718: 0.7 angstrom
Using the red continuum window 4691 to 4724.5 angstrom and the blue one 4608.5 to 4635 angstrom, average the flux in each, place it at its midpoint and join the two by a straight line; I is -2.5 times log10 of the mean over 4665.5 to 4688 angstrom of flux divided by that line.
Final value 0.03 mag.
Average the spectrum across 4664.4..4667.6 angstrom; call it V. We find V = 4.33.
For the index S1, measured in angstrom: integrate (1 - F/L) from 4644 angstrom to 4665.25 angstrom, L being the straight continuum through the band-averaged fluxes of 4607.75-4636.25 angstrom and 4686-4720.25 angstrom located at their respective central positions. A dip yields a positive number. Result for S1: 0.6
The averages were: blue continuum 5.02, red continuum 4.64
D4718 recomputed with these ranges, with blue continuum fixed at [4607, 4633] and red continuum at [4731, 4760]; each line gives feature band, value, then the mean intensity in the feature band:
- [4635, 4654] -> 1.20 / 4.62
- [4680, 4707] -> 0.66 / 4.6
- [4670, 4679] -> -0.12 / 4.87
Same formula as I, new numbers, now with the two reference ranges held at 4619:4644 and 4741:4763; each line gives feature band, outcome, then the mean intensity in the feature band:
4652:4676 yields 0.01 mag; 4.73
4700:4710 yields 0.08 mag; 4.29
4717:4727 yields -0.06 mag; 4.81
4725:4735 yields 0.01 mag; 4.5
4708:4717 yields -0.02 mag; 4.67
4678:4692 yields 0.00 mag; 4.7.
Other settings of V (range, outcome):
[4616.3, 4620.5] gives 5.02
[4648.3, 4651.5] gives 4.61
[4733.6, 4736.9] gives 4.51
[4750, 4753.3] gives 4.46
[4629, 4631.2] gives 5.39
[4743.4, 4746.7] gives 4.68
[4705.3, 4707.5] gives 4.25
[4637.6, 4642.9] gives 4.7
